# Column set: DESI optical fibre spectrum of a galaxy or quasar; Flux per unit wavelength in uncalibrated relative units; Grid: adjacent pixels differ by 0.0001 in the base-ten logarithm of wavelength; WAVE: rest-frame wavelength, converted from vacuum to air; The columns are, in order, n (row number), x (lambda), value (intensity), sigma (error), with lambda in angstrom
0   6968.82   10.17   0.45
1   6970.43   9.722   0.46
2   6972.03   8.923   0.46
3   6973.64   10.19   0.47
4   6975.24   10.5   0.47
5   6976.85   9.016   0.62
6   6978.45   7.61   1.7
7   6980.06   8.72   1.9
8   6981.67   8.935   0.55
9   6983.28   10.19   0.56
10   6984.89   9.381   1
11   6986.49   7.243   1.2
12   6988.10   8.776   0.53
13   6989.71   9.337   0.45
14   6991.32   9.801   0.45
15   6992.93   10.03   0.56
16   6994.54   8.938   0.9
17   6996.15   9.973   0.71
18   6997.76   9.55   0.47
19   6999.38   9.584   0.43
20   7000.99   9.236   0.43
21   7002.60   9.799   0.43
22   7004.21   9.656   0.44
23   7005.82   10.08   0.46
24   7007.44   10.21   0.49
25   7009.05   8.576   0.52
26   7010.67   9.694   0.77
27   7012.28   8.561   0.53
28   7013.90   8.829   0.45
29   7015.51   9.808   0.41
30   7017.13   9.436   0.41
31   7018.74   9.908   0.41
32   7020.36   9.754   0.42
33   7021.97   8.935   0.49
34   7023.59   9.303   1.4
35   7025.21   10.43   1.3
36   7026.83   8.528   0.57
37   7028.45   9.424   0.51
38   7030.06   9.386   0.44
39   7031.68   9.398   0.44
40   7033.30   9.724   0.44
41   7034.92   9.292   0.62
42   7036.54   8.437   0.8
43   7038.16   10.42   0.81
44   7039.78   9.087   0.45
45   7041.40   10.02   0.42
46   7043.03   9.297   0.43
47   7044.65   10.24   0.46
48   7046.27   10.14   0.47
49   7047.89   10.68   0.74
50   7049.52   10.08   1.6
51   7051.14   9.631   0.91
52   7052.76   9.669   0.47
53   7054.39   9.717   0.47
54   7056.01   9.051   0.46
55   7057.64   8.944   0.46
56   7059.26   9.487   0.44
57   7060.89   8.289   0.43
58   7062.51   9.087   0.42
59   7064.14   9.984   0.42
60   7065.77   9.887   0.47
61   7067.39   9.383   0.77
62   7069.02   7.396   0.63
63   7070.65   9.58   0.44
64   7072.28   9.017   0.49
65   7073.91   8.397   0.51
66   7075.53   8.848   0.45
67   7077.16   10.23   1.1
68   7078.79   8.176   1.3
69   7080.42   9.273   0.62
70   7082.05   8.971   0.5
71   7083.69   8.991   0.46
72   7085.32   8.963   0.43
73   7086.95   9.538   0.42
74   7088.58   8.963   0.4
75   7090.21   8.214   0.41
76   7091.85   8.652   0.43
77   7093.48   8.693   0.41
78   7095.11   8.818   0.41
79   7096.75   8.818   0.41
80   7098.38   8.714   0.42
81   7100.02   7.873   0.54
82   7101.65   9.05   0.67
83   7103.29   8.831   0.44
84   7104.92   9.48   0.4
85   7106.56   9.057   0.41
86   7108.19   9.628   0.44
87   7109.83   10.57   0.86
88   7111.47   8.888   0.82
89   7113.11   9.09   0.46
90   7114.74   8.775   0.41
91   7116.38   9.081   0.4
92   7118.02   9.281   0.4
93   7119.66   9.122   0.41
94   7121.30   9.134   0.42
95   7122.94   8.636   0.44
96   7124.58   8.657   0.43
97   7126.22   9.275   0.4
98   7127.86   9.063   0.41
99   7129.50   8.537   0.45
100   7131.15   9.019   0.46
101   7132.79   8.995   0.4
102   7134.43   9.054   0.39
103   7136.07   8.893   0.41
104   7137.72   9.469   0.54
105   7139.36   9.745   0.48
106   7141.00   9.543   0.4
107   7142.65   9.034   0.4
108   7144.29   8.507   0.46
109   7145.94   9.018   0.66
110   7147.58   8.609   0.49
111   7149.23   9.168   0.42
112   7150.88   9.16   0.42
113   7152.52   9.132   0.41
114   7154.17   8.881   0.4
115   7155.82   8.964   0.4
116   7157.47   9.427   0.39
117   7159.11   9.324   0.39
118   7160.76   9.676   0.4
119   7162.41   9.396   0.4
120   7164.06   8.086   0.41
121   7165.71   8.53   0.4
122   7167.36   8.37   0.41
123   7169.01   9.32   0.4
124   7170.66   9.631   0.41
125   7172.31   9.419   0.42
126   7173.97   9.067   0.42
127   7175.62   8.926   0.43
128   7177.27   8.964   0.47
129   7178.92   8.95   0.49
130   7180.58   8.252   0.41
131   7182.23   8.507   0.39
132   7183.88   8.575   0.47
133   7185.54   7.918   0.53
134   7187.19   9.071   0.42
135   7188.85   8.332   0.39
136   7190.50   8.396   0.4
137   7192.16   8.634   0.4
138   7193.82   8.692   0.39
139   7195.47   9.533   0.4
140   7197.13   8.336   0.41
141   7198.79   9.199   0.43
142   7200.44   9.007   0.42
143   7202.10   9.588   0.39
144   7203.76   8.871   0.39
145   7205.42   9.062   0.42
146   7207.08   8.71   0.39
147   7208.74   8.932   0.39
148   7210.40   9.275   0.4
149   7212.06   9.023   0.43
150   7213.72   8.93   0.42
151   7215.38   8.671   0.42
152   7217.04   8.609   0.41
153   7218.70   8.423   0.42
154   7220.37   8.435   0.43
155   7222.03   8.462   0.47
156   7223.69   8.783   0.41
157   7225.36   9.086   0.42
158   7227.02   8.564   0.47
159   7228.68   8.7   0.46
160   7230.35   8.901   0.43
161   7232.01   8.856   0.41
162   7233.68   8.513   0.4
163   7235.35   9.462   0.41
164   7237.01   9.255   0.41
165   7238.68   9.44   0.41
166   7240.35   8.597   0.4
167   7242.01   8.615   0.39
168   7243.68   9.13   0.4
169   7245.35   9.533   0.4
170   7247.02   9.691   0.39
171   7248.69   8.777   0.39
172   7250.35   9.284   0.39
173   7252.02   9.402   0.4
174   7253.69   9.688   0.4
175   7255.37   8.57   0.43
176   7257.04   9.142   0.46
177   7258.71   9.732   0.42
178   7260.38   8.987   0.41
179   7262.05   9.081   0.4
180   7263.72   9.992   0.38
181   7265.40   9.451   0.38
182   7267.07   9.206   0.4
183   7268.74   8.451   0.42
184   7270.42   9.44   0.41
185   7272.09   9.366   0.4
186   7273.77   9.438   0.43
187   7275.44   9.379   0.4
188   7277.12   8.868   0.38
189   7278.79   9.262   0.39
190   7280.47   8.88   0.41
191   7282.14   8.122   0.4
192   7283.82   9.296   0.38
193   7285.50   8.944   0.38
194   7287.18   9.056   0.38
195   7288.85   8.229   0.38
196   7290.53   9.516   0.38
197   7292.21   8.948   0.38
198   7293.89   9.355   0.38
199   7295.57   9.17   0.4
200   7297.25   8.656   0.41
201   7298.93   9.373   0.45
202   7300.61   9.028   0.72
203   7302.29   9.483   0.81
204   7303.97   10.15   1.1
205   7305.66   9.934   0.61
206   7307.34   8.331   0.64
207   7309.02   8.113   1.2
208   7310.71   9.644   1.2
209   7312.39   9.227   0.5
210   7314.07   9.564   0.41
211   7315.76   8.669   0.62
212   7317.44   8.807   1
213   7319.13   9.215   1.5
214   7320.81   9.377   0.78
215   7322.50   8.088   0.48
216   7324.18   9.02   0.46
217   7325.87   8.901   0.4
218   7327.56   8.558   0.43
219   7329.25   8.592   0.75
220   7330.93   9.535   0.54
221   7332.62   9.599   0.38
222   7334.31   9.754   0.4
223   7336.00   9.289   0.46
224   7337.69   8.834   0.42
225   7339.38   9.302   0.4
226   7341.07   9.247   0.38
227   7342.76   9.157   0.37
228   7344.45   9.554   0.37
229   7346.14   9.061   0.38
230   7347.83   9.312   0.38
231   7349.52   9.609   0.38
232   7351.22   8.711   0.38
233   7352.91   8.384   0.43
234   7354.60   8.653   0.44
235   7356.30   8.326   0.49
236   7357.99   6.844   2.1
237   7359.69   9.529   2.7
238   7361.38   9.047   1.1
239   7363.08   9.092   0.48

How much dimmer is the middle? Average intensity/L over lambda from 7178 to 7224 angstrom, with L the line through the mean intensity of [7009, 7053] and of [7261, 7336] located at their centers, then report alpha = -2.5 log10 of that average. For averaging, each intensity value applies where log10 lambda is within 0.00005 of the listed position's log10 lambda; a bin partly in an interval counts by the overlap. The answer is 0.06 mag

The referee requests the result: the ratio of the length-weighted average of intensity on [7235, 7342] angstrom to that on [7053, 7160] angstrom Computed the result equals 1.01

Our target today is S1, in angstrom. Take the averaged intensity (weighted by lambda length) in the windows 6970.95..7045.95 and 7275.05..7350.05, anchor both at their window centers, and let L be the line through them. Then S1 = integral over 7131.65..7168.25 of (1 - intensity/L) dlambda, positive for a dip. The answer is 0.9 angstrom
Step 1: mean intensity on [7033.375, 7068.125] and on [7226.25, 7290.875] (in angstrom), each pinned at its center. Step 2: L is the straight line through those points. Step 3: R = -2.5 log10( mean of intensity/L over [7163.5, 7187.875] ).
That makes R 0.061 mag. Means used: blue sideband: 9.57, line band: 8.78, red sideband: 9.1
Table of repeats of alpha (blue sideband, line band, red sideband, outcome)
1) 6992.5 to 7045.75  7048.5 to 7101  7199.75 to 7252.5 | 0.04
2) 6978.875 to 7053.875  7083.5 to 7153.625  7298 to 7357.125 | 0.04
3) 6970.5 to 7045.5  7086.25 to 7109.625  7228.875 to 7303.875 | 0.05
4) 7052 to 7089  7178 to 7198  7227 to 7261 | 0.06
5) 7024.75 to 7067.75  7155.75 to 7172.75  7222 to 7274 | 0.02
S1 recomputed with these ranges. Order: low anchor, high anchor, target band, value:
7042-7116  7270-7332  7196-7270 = 0.7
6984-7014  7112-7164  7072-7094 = 0.6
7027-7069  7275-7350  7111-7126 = 0.7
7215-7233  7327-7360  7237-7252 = -0.7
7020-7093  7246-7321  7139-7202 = 2.1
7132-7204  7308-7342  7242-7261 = -0.5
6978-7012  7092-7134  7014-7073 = -1.8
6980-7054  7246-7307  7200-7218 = 0.6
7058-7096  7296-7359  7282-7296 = 0.0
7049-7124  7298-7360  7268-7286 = 0.0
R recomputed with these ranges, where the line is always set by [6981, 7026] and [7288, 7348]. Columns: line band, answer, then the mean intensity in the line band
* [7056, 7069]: 0.02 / 9.16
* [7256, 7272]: -0.01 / 9.27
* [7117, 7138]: 0.04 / 9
